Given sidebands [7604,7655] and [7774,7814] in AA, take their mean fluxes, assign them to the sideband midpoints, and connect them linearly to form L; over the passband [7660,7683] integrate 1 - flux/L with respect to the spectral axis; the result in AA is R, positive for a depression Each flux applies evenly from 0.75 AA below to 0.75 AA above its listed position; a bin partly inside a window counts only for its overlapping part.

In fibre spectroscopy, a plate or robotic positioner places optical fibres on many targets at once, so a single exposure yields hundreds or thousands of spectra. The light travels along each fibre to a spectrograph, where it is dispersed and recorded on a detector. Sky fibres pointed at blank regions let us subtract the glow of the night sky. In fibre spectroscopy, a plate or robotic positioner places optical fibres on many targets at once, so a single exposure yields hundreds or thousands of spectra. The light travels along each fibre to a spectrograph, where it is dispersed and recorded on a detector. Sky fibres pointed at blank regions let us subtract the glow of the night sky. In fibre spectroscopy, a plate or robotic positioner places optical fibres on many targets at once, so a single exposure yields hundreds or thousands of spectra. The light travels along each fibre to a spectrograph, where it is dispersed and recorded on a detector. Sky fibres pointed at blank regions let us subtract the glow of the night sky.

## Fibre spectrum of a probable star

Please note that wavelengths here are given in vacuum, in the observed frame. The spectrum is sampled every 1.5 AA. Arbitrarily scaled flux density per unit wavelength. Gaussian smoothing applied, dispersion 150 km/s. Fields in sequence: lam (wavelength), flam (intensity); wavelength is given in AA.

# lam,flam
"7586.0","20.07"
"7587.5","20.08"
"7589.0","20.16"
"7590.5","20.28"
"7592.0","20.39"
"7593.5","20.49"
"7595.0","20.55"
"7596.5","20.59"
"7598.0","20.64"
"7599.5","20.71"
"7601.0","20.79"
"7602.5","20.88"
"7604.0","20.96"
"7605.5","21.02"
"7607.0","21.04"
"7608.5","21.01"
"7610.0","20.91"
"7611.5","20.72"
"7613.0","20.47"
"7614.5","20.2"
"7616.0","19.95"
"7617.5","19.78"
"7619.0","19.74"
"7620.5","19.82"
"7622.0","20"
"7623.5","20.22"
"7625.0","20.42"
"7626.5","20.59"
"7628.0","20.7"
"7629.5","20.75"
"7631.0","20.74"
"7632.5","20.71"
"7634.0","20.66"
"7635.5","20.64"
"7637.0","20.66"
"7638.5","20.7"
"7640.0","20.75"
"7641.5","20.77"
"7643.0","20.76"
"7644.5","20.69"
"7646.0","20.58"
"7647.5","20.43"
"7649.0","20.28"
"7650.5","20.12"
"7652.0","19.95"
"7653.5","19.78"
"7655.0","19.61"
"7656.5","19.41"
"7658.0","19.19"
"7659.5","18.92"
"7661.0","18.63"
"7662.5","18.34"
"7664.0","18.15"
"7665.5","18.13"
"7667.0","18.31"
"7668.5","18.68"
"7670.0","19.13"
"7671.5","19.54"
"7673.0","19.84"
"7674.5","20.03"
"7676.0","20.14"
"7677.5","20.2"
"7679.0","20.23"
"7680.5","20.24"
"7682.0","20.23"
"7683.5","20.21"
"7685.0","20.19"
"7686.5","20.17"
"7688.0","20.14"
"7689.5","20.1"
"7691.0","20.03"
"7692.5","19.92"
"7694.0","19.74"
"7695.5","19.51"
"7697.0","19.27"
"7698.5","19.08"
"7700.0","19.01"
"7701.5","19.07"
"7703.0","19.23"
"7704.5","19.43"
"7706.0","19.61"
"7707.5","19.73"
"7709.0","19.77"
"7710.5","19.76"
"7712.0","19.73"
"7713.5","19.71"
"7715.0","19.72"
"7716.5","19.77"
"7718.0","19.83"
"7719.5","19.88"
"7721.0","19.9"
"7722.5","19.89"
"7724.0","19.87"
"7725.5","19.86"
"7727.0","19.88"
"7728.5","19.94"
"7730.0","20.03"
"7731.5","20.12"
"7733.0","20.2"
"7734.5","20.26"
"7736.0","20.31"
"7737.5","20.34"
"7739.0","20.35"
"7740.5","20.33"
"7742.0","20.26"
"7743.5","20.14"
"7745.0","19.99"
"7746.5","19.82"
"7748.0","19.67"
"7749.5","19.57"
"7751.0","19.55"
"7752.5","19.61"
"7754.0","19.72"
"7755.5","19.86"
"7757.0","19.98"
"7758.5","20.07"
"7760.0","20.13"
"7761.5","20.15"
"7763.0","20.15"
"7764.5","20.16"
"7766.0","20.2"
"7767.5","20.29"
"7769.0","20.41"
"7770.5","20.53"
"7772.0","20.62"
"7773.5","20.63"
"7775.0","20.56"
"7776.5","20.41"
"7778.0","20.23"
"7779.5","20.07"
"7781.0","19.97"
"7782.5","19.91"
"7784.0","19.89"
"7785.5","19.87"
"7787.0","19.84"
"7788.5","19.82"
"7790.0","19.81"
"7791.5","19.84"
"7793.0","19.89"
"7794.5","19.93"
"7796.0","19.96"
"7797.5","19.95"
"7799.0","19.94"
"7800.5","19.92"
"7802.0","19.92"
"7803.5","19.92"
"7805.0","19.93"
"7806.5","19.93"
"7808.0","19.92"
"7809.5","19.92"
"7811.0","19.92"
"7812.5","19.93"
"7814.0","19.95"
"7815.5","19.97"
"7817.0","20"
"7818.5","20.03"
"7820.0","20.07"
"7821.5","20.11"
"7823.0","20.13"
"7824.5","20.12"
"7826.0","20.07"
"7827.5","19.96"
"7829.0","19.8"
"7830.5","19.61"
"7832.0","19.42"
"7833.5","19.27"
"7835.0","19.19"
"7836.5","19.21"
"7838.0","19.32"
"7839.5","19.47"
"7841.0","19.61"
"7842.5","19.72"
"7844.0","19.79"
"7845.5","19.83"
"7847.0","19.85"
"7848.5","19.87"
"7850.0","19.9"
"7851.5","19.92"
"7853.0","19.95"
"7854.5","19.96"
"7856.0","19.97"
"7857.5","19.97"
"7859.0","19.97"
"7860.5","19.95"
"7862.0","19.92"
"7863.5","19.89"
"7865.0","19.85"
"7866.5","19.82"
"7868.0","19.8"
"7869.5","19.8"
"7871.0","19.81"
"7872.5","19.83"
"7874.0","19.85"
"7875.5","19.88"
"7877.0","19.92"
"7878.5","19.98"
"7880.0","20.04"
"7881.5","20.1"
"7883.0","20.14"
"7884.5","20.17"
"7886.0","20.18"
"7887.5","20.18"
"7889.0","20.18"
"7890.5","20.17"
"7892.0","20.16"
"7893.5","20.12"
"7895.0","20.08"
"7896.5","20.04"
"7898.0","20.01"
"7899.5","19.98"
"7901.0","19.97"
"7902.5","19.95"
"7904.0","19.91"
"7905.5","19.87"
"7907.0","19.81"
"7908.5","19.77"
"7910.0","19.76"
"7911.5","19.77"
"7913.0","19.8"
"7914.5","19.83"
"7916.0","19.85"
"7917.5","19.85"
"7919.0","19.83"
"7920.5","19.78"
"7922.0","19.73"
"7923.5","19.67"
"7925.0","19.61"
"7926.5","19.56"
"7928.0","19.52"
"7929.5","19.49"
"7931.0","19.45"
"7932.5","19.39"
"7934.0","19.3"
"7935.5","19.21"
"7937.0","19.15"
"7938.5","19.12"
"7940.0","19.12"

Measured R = 1.1 AA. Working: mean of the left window 20.5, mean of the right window 20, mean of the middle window 19.3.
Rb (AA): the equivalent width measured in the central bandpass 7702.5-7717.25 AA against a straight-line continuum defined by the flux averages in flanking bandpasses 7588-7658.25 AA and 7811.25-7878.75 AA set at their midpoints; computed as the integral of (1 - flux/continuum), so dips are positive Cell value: 0.4 AA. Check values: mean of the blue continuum 20.4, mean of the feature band 19.7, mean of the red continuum 19.8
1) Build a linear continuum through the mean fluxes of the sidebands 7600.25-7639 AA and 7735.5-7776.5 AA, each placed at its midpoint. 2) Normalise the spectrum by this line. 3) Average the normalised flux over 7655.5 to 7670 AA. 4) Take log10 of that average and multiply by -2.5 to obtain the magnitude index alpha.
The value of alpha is 0.096 mag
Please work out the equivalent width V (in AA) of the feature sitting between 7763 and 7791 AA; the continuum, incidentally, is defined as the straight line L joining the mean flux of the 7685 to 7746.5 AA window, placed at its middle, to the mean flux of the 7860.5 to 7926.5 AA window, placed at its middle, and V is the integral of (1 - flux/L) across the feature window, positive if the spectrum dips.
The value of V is -0.4 AA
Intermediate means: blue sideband 19.9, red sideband 19.9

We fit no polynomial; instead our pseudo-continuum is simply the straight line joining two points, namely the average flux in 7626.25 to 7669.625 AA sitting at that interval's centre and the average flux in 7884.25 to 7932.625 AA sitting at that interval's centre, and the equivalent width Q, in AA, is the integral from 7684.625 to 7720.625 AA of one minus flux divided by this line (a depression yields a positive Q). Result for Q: 0.39 AA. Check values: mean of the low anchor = 19.9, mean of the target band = 19.7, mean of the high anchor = 19.9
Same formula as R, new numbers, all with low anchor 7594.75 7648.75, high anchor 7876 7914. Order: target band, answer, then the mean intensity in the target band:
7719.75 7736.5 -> 0.3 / 20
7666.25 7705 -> 1.4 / 19.7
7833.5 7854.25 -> 0.5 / 19.7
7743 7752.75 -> 0.3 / 19.8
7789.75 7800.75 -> 0.2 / 19.9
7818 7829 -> 0.1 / 20.1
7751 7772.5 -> 0.2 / 20.1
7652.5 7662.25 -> 0.6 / 19.2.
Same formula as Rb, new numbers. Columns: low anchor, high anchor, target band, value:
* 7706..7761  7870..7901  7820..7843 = 0.37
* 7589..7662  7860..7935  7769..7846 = 0.42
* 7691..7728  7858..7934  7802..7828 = -0.29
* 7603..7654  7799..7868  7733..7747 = -0.05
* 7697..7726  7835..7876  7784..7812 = -0.26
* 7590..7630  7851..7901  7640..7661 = 0.42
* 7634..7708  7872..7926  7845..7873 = 0.02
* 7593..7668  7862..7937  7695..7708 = 0.51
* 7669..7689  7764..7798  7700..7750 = 0.48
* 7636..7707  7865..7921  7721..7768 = -0.52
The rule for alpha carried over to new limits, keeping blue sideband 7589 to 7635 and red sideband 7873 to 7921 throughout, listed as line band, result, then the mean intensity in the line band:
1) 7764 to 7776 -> -0.01 mag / 20.4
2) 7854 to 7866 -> 0.01 mag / 19.9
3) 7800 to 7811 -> 0.01 mag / 19.9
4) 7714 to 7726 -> 0.03 mag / 19.8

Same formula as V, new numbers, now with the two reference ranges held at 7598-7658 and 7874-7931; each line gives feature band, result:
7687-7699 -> 0.3 AA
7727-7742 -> 0.0 AA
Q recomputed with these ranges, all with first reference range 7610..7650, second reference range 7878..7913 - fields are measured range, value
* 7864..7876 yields 0.1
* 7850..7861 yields 0.1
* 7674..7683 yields 0.1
